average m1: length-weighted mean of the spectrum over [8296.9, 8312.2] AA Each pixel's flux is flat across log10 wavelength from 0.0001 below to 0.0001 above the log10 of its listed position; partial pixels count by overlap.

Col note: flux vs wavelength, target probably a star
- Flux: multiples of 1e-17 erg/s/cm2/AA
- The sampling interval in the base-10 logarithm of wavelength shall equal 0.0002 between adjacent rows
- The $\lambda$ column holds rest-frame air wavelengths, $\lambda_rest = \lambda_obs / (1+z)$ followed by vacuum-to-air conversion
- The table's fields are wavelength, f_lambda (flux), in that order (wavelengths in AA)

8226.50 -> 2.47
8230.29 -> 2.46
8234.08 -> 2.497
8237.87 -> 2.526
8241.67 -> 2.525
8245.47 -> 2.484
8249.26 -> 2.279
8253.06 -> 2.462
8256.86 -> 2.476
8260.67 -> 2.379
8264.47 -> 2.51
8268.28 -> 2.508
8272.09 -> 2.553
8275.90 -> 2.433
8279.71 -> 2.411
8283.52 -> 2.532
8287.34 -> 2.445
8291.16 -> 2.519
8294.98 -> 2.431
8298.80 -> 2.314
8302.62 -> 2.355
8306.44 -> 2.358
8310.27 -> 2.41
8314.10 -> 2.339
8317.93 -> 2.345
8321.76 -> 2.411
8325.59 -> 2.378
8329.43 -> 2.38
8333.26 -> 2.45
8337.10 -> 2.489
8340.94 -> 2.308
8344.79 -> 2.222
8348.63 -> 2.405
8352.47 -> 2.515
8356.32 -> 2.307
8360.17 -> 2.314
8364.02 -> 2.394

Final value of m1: 2.36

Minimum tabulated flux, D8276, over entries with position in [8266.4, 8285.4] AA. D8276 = 2.411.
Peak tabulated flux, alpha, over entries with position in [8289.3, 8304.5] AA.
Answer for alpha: 2.519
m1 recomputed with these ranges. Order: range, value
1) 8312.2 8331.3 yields 2.37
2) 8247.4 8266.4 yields 2.42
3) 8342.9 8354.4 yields 2.38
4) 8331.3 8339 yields 2.47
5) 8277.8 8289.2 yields 2.46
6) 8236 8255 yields 2.46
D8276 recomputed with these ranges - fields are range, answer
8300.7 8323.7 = 2.339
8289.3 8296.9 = 2.431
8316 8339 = 2.345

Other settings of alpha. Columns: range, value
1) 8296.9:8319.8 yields 2.41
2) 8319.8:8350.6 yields 2.489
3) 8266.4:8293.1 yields 2.553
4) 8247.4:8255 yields 2.462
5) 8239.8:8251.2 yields 2.525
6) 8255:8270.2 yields 2.51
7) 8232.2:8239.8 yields 2.526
